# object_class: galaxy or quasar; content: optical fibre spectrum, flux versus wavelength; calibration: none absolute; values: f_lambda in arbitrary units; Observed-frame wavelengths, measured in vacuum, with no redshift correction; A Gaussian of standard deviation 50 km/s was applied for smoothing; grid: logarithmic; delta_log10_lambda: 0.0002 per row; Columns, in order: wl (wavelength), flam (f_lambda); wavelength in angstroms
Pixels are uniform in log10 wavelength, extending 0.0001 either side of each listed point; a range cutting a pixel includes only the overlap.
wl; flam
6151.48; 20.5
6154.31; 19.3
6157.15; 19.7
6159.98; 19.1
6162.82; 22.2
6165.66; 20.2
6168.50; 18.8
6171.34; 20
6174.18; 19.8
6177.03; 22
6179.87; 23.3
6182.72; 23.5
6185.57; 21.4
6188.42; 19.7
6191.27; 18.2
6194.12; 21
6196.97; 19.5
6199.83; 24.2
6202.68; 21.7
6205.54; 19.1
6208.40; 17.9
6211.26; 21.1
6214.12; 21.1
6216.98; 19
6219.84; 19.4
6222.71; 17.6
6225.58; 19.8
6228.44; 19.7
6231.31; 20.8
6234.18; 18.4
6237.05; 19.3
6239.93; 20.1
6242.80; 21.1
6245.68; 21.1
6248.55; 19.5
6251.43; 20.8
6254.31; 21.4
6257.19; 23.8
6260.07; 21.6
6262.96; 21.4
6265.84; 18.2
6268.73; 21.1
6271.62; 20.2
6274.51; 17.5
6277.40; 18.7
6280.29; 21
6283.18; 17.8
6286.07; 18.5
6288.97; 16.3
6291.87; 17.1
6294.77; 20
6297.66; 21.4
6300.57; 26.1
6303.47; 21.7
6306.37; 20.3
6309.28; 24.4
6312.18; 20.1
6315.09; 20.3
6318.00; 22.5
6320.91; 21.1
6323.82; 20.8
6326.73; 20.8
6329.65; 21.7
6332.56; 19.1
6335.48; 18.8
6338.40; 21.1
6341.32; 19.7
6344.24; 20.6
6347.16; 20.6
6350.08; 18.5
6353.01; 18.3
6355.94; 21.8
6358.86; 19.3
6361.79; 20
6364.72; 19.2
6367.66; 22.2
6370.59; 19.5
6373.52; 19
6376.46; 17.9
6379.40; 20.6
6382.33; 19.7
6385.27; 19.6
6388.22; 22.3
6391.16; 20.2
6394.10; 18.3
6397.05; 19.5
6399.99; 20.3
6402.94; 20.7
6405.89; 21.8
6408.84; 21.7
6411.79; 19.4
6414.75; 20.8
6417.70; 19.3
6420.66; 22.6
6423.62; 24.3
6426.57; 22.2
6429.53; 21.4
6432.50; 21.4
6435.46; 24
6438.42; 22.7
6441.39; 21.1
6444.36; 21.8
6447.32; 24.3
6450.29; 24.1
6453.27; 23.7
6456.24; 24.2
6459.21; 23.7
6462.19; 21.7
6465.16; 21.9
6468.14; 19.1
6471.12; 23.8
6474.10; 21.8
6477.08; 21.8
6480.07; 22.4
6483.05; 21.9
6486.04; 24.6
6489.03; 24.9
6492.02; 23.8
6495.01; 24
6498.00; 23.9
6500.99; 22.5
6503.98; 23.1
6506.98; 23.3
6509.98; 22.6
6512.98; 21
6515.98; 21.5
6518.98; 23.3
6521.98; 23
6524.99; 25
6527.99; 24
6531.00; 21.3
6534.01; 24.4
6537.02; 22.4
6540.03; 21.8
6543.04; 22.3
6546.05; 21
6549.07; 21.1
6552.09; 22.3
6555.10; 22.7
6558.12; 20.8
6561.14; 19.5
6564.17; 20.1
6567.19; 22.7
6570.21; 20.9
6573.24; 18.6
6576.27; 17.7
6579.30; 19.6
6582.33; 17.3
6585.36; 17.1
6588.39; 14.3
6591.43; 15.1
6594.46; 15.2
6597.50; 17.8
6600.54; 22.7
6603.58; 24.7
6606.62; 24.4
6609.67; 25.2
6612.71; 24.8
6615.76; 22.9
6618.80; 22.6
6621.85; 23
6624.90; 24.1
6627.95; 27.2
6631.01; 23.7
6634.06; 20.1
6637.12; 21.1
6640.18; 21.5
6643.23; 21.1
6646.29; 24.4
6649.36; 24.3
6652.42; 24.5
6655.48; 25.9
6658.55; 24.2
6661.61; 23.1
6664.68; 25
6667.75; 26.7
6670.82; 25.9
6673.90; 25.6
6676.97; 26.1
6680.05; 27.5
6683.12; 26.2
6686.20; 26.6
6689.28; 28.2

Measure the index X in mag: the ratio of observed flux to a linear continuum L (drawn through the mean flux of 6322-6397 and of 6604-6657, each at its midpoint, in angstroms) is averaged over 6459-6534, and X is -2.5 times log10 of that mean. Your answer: -0.049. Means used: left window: 20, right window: 23.6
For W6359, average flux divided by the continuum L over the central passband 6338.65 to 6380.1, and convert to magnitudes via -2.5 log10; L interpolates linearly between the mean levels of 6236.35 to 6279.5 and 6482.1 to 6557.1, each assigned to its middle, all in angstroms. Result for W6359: 0.08 mag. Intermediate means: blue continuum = 20.4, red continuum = 22.9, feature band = 19.8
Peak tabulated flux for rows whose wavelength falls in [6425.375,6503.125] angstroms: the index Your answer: 24.9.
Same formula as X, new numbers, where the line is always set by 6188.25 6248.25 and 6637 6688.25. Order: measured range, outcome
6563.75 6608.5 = 0.24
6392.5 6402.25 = 0.13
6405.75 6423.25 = 0.05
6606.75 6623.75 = 0.02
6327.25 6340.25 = 0.05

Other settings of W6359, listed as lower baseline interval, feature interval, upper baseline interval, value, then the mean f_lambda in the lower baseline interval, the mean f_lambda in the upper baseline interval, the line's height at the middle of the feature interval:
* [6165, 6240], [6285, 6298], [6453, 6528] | 0.15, 20.2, 22.9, 21.1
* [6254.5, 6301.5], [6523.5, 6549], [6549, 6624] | -0.11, 20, 20.5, 20.5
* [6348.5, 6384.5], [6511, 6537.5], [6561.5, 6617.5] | -0.15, 19.7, 20.1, 19.9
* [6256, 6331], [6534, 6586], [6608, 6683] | 0.13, 20.5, 24.2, 23.3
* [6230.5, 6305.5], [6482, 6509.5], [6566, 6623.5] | -0.16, 20.2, 20.3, 20.3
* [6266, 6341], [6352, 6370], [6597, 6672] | 0.04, 20.3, 23.7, 20.9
